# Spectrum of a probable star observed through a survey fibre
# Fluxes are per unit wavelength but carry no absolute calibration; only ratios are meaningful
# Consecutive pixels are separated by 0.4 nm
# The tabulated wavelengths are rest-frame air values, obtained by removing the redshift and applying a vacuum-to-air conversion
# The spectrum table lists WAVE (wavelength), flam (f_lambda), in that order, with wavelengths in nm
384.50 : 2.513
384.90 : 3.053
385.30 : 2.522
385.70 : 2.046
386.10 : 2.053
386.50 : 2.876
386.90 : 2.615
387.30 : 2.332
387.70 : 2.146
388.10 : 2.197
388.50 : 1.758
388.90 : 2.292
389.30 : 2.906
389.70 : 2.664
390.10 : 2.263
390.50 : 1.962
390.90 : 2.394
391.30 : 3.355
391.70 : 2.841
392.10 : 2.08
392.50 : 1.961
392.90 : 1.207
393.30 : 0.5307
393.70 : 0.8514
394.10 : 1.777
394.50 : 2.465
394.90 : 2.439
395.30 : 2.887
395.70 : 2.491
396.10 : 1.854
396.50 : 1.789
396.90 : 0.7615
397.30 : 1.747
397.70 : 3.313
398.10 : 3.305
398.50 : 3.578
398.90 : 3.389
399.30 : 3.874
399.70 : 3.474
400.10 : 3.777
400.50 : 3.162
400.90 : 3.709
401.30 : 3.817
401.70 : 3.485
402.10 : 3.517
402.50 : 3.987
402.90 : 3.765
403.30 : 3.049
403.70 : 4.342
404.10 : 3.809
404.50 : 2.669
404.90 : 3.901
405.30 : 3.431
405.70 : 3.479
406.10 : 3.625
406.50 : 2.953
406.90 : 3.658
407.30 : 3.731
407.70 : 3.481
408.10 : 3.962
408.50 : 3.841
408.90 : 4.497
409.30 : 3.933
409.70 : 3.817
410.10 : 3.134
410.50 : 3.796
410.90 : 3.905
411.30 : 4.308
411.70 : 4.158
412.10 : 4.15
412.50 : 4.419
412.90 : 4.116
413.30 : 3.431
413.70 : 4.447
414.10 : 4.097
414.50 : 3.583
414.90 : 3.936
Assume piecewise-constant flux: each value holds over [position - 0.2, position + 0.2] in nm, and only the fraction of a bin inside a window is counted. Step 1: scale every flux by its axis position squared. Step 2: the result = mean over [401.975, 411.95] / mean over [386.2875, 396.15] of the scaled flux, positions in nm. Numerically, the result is 1.82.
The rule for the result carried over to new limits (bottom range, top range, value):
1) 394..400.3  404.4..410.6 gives 1.42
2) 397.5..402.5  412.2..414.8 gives 1.21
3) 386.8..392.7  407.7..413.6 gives 1.84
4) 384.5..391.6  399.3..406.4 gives 1.58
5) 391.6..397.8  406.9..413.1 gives 2.24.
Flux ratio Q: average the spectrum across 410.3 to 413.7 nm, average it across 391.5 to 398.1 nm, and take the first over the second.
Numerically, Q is 2.1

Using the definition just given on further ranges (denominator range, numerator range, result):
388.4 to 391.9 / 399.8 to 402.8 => 1.45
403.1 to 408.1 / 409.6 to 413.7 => 1.12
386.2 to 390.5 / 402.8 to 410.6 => 1.53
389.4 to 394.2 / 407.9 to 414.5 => 1.98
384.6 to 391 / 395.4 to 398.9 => 1.02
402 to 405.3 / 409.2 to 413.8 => 1.09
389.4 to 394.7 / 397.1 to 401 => 1.63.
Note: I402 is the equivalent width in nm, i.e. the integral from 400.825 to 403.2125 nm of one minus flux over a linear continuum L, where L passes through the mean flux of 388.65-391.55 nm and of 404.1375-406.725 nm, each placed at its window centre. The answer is -0.370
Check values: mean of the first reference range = 2.54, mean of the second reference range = 3.38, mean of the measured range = 3.68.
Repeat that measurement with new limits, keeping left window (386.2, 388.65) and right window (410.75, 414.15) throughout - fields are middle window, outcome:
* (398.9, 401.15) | -0.25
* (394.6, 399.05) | 0.76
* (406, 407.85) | 0.12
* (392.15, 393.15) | 0.40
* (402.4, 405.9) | -0.07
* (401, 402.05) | -0.10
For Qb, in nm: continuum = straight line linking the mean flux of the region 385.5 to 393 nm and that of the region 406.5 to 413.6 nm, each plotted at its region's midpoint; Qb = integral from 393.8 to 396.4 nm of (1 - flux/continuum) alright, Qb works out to 0.49 nm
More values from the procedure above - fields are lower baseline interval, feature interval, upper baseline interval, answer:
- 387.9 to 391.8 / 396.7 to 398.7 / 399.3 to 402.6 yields 0.46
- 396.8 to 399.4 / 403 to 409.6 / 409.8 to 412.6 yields -0.17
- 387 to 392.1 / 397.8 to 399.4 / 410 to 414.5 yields -0.24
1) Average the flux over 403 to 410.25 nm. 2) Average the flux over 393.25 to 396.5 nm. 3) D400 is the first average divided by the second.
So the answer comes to 1.85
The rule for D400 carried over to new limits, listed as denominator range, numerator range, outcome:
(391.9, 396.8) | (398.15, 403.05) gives 1.97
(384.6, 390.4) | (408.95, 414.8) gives 1.65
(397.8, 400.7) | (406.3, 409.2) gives 1.07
